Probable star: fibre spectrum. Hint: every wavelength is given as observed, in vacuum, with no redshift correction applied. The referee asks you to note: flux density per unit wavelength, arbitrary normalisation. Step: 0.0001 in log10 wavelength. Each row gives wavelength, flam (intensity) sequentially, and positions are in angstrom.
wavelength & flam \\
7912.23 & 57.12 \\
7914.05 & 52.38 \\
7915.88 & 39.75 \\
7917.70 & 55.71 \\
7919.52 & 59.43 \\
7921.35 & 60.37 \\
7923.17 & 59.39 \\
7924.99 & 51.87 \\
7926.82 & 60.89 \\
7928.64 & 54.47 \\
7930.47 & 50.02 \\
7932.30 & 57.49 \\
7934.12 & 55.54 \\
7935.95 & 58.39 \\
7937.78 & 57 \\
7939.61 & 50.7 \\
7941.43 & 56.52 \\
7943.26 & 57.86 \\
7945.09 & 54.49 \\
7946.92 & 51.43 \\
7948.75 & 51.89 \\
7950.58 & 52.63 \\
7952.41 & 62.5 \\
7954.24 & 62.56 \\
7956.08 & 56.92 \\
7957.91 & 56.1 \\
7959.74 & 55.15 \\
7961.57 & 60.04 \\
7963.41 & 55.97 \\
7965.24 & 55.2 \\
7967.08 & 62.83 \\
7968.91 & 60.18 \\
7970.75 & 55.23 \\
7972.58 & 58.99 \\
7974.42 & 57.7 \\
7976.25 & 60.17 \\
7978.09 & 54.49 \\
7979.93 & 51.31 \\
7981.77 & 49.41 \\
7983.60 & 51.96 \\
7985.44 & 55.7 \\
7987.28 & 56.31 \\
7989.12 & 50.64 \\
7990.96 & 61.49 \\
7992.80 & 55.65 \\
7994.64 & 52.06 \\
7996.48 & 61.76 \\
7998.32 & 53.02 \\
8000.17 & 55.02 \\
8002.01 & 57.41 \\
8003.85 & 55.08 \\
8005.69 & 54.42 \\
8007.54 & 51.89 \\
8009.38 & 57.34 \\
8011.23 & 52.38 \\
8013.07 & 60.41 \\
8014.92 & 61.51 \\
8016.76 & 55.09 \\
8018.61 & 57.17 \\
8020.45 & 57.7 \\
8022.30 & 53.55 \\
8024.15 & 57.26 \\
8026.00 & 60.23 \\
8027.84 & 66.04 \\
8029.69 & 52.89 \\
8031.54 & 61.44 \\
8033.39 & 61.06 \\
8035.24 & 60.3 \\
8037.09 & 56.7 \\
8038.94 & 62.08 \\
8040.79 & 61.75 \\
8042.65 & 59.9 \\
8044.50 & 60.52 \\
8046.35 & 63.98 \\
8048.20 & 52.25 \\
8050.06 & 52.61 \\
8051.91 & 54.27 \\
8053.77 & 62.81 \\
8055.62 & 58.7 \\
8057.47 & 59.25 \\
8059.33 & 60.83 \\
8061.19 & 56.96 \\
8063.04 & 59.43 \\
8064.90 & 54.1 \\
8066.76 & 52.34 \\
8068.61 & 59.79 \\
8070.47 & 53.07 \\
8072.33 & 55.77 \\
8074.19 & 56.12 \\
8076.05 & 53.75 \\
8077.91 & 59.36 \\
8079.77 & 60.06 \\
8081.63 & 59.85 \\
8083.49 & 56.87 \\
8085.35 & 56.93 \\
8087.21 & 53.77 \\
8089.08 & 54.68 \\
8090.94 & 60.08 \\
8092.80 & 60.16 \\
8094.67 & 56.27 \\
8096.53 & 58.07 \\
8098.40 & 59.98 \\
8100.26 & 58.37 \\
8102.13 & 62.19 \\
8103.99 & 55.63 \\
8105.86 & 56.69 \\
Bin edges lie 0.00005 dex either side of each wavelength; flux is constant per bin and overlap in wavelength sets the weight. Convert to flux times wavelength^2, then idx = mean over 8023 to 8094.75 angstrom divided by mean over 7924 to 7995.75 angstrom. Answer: 1.1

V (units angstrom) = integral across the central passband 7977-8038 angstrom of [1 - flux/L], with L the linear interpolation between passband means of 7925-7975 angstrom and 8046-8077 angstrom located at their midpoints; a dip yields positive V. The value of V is 0.3 angstrom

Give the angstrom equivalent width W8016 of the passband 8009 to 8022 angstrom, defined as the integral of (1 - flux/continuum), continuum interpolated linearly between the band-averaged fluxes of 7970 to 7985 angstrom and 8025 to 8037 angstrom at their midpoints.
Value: 0.3 angstrom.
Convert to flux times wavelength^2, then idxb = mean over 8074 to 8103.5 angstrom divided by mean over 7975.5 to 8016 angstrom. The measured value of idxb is 1.07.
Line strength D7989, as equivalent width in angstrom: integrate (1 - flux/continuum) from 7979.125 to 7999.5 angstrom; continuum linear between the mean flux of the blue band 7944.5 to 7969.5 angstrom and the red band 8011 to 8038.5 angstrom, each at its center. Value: 1.1 angstrom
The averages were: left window 57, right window 58.5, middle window 54.5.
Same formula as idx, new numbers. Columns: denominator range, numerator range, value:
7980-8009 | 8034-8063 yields 1.09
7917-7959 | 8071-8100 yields 1.06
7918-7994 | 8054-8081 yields 1.05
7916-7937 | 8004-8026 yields 1.03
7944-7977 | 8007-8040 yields 1.03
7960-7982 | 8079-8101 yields 1.05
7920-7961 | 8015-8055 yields 1.07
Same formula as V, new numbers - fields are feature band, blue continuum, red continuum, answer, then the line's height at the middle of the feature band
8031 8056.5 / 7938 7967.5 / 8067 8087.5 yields -1.10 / 56.7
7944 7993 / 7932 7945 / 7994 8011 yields -0.45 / 55.7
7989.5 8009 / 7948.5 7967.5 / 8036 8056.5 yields 0.79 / 58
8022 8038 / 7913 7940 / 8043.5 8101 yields -0.65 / 56.7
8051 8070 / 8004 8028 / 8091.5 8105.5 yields 0.04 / 57.9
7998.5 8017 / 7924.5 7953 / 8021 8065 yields 0.51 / 57.6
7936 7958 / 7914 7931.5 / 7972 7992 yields -0.47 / 54.8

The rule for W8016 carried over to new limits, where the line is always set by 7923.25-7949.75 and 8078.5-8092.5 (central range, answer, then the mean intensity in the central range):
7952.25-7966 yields -0.6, 57.8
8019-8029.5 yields -0.3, 58.5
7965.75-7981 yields -0.5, 57.4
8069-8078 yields 0.3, 55.5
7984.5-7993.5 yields 0.0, 55.9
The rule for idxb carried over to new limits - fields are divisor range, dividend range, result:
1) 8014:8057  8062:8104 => 0.99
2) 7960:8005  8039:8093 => 1.05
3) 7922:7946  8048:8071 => 1.05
